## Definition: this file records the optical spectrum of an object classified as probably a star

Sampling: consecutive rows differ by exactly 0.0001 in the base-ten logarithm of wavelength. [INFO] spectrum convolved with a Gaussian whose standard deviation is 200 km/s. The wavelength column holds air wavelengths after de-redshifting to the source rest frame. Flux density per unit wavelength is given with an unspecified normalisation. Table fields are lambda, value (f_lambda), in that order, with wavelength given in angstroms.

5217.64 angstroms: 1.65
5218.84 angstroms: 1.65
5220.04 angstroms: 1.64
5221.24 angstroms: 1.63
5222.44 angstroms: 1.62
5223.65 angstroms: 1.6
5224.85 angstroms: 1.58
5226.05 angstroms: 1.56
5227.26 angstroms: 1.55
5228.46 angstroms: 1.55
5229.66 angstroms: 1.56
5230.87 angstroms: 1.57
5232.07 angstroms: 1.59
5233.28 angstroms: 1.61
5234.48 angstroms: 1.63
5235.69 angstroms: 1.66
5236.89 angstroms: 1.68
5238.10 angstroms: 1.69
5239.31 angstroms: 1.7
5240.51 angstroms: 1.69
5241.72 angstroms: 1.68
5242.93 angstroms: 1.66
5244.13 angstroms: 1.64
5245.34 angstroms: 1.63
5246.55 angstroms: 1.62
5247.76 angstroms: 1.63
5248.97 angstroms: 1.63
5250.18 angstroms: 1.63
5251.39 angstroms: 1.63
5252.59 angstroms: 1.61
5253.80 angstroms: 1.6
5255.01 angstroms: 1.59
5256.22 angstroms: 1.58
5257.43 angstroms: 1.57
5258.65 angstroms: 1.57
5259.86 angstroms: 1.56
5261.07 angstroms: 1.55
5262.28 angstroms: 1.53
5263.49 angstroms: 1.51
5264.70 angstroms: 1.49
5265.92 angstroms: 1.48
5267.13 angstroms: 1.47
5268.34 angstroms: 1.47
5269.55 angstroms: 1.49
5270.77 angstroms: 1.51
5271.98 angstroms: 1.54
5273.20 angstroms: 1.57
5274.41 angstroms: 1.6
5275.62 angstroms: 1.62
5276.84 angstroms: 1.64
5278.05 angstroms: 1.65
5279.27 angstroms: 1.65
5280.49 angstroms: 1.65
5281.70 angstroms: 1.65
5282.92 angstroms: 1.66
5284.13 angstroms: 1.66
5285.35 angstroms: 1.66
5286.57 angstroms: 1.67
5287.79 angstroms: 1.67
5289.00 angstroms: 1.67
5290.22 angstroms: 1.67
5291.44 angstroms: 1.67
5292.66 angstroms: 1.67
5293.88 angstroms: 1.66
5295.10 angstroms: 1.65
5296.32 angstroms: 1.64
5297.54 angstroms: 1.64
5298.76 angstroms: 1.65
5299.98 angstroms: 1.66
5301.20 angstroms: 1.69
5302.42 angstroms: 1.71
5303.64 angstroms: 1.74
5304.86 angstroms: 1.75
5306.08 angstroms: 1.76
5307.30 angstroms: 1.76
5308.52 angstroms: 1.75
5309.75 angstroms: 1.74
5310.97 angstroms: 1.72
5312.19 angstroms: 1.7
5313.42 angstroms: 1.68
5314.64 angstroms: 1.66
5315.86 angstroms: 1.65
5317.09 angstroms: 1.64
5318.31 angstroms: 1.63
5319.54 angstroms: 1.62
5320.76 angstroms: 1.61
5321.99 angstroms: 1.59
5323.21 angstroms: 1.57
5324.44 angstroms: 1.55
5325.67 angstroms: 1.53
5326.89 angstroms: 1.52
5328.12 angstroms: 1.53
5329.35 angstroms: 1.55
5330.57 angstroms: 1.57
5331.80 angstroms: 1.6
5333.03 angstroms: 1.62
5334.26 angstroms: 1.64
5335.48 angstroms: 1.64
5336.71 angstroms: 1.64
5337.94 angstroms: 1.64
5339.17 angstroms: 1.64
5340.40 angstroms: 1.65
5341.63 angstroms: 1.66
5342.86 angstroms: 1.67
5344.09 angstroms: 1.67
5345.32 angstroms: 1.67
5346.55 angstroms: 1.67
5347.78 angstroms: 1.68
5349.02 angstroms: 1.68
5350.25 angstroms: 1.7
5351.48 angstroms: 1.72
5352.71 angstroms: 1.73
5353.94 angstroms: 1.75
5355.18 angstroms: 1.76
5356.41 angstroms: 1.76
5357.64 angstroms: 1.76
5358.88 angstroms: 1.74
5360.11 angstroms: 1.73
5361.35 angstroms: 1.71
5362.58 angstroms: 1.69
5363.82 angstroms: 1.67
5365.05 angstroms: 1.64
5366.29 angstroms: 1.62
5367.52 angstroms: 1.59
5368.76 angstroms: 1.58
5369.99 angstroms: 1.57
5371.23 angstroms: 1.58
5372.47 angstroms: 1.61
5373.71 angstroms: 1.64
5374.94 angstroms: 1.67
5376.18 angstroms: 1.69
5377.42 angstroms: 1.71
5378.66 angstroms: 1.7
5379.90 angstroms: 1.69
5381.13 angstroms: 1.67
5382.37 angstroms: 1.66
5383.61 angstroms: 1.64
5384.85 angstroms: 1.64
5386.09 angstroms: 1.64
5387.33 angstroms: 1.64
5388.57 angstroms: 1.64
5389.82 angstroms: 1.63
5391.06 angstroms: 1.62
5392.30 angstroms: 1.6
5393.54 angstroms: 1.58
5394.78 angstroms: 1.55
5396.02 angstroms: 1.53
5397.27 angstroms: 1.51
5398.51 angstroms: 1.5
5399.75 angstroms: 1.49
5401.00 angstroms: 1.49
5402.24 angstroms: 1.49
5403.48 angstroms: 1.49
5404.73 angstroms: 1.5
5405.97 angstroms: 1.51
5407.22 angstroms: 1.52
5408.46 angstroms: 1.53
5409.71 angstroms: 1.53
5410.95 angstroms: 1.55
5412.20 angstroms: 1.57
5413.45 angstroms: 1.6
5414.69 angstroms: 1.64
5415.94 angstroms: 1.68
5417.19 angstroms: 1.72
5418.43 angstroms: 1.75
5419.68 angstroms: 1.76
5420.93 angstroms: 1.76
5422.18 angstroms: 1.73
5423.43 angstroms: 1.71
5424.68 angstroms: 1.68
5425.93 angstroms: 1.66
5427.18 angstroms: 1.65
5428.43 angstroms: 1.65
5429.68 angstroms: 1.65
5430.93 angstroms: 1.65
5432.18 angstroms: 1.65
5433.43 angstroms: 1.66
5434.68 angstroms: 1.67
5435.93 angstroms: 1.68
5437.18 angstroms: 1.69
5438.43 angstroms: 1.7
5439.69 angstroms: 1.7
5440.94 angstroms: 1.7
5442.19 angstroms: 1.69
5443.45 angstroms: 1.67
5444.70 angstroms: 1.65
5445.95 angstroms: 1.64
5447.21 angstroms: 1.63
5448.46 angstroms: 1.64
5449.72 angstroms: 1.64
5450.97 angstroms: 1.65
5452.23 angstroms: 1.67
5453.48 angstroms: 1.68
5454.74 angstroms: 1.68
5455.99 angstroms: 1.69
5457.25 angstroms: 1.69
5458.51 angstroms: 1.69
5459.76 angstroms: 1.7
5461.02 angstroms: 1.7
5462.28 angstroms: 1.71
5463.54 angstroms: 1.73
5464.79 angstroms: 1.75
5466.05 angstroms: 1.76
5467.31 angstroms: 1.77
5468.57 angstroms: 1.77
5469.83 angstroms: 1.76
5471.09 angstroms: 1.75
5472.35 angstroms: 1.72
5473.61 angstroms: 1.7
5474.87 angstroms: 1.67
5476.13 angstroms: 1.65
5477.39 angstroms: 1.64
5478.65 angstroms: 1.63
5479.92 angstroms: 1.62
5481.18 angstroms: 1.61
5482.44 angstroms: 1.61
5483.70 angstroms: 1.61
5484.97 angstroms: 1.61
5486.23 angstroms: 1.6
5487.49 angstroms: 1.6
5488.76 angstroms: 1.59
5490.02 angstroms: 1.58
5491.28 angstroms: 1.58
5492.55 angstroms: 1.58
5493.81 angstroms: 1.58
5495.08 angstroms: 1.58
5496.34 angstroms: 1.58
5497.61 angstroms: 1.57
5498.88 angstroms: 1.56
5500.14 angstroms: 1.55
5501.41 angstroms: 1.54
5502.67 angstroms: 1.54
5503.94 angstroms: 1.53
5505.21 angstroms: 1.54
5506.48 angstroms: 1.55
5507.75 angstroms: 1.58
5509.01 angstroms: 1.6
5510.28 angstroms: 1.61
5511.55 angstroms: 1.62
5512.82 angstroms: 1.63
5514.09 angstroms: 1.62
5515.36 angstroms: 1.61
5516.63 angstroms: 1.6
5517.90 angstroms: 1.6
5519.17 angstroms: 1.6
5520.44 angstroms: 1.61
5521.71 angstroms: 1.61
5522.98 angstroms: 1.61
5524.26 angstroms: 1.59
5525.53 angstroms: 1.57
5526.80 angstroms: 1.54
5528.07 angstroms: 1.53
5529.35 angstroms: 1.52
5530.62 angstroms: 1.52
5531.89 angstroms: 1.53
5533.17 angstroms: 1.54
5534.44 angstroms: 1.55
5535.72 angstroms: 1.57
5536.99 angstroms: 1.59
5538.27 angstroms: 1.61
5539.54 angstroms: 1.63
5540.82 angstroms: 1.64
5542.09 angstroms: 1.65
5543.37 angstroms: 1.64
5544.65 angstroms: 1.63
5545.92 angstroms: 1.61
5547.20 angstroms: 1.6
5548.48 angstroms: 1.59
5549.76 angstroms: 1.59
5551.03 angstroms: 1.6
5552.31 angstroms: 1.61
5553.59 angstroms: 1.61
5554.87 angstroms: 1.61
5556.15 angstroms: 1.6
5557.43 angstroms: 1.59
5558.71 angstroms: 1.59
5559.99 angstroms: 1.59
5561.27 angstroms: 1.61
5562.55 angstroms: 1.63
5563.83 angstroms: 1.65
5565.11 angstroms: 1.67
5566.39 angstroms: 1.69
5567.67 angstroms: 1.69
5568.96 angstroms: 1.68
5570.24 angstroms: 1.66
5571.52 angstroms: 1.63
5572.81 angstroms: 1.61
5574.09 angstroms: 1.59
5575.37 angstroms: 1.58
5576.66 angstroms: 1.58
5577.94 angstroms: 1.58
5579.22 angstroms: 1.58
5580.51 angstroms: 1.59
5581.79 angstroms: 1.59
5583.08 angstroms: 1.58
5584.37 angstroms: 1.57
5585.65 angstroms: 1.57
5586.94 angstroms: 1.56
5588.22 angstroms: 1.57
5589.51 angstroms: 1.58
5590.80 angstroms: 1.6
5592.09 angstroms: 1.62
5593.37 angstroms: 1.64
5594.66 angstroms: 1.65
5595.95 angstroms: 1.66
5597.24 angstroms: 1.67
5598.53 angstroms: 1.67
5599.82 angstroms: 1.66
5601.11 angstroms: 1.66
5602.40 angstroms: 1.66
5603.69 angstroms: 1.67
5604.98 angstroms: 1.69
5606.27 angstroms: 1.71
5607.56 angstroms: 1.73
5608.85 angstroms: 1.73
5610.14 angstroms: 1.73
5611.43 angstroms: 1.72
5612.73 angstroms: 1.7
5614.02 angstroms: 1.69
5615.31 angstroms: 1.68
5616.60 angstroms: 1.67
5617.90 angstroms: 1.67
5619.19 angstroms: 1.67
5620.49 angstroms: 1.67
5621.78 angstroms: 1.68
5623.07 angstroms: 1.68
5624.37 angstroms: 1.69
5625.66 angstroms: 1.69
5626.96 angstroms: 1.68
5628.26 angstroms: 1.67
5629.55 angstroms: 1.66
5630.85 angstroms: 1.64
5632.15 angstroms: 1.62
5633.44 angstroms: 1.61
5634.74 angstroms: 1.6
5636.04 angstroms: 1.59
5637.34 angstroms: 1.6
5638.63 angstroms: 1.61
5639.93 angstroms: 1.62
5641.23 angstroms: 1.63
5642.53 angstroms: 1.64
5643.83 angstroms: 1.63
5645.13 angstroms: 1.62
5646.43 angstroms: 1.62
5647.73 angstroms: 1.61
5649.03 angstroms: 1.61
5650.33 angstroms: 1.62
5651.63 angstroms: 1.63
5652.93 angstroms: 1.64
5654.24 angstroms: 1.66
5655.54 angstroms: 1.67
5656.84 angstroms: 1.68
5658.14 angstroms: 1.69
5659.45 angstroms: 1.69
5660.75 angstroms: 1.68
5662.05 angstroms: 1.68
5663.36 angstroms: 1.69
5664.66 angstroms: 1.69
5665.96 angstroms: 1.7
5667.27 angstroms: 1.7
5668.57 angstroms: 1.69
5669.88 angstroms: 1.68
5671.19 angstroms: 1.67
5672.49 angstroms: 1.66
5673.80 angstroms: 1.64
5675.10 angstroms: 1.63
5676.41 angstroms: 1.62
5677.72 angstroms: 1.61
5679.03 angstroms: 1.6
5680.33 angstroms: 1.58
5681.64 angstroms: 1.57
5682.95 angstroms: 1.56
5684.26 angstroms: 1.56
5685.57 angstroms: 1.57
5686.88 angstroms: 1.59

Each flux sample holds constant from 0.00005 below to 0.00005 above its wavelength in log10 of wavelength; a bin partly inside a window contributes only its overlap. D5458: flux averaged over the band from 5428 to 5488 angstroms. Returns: 1.67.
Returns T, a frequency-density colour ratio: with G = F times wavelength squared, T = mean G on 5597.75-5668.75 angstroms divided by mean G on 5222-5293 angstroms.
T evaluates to 1.19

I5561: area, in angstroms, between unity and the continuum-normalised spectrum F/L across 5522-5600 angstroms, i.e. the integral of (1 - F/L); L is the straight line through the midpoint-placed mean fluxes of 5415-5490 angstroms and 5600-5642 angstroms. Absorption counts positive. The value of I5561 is 3.1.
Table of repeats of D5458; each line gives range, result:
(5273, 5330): 1.65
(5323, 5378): 1.65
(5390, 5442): 1.62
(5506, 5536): 1.58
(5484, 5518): 1.58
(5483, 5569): 1.59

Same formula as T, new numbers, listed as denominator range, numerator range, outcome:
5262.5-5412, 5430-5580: 1.06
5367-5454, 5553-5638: 1.08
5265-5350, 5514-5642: 1.10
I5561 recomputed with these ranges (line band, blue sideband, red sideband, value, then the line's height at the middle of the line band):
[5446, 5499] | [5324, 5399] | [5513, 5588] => -1.3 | 1.62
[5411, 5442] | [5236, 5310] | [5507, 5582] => -1.2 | 1.61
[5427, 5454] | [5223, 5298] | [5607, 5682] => -0.6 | 1.63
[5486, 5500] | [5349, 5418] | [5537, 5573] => 0.4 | 1.63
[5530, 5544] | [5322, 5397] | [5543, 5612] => 0.4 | 1.63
